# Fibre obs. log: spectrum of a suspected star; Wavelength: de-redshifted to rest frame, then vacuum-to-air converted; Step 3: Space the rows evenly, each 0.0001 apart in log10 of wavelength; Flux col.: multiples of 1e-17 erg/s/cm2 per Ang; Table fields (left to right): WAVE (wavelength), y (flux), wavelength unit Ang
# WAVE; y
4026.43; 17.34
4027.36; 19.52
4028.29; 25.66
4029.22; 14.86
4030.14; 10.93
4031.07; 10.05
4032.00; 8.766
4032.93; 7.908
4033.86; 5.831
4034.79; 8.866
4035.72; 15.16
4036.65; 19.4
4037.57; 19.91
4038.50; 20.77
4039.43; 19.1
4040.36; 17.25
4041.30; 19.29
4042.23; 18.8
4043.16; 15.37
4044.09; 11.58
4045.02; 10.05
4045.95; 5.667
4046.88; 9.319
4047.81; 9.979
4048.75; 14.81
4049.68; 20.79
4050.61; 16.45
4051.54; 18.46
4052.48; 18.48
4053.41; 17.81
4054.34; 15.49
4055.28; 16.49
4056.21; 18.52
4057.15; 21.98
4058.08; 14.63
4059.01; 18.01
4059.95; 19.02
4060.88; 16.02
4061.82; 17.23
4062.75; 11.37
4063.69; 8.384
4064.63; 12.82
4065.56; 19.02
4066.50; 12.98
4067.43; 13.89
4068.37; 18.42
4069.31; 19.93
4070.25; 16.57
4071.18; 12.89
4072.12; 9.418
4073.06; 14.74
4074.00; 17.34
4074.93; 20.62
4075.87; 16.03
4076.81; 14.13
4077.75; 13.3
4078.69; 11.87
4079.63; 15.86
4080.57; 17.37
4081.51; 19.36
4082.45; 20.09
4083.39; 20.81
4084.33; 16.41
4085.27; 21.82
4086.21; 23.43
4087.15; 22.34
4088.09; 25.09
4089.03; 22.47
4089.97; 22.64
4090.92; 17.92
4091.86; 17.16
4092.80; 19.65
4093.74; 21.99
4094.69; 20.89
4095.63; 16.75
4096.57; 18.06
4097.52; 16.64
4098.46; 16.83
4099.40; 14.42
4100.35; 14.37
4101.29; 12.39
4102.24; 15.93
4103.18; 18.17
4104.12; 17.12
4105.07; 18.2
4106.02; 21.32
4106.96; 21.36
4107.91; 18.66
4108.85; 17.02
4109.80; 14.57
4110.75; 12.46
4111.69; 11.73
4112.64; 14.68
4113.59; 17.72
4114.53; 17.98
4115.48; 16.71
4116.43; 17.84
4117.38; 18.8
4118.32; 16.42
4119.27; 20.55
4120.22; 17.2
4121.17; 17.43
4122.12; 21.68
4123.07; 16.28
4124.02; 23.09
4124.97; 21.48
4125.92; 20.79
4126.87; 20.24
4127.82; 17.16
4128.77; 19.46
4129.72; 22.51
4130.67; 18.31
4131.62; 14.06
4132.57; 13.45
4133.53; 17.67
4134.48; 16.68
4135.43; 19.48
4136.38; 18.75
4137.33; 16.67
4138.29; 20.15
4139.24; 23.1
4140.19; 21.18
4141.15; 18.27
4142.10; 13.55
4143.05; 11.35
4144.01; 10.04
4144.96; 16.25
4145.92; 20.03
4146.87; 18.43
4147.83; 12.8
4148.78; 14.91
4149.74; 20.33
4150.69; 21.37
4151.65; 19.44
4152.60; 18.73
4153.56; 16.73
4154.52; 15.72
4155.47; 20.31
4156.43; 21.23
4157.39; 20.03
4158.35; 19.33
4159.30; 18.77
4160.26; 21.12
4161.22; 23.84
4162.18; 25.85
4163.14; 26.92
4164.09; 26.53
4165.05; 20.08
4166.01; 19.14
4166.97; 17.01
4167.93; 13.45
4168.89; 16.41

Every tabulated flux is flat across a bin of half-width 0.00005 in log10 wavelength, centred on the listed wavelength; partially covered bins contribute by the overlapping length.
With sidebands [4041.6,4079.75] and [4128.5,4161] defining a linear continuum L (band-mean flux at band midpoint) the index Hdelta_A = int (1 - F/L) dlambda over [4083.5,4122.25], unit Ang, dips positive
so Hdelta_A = -3.7 Ang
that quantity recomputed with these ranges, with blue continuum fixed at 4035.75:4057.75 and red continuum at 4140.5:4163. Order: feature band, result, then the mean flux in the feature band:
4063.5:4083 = 1.4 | 15.6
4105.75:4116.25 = 0.5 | 16.7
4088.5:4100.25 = -1.0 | 18.7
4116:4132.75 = -0.9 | 18.8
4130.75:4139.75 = 0.1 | 17.8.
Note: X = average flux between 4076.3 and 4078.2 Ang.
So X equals 13.7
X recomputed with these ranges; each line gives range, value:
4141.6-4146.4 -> 14.3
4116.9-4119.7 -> 18.6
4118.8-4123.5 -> 18.6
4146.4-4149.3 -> 15.4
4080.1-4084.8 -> 18.8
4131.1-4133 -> 13.9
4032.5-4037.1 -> 11.4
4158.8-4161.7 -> 21.2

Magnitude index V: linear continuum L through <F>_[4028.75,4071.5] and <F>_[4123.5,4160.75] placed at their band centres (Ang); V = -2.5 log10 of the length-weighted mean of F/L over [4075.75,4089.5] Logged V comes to -0.161 mag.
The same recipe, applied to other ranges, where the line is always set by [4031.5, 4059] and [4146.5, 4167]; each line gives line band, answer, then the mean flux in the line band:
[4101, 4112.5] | 0.077 mag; 16.6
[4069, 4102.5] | -0.051 mag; 17.7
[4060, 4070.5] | 0.051 mag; 15.3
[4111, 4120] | 0.085 mag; 16.8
